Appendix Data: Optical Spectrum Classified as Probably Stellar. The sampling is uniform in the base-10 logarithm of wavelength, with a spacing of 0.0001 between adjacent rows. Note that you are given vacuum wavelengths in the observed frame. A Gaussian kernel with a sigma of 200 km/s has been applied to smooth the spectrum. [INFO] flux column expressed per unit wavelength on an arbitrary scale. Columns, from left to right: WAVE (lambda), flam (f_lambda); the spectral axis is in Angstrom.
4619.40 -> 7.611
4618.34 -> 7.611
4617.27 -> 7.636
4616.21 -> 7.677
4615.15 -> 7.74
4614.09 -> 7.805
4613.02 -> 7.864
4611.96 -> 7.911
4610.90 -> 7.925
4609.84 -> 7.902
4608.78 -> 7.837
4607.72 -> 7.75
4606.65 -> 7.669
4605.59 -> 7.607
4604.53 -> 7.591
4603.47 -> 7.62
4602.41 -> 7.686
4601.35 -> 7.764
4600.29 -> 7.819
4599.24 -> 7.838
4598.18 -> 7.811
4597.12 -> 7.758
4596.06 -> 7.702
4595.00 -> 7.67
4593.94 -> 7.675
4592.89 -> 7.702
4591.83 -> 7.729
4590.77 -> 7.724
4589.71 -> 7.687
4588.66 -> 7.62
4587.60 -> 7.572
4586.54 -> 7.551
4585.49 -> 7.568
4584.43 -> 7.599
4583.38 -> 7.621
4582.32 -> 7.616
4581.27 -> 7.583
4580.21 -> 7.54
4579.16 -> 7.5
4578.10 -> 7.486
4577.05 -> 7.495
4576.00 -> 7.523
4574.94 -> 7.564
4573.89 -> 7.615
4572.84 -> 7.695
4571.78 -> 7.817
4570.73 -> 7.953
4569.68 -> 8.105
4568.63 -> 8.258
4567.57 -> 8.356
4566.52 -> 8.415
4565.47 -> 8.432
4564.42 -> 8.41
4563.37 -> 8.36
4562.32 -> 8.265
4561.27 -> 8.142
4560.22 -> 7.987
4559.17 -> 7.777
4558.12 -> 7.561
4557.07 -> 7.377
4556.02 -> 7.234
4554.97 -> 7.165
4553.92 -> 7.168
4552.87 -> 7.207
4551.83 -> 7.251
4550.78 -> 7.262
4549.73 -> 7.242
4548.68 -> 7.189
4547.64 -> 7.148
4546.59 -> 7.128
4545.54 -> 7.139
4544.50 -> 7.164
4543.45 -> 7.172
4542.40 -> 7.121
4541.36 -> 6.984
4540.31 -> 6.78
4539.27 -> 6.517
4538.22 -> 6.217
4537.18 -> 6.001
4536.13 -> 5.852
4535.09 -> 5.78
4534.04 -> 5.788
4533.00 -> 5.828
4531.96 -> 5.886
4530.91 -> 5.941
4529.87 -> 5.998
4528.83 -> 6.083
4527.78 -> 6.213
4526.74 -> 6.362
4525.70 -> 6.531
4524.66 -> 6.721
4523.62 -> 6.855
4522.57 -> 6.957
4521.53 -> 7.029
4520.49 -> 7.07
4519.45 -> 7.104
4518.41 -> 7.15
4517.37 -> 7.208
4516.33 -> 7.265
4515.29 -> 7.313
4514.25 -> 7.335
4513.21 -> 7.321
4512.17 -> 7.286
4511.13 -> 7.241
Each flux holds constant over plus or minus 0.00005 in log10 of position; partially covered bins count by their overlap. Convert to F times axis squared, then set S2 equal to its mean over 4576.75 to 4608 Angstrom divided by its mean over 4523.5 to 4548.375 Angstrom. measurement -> 1.21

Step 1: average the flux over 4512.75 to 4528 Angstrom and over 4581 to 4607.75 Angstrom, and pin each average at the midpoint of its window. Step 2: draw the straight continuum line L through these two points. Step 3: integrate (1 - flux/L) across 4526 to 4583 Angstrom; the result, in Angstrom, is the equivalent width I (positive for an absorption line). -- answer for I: 0.7 Angstrom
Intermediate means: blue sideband 6.98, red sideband 7.67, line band 7.22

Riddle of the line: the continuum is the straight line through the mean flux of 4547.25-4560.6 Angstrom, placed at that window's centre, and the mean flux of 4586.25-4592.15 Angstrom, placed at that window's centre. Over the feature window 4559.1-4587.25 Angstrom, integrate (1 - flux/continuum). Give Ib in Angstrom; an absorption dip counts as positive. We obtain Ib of -1.3 Angstrom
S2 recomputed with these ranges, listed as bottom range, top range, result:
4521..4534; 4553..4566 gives 1.25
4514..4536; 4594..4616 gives 1.22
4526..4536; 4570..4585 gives 1.30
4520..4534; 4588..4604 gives 1.24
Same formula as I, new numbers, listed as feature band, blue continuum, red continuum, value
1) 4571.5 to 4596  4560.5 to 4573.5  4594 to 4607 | 1.01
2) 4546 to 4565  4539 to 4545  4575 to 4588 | -0.99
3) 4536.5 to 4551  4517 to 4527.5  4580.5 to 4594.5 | 0.44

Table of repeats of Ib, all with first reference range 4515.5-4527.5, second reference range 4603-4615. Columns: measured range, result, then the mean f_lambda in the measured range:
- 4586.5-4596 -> -0.09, 7.66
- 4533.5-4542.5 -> 1.00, 6.3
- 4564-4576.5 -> -1.04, 8.01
